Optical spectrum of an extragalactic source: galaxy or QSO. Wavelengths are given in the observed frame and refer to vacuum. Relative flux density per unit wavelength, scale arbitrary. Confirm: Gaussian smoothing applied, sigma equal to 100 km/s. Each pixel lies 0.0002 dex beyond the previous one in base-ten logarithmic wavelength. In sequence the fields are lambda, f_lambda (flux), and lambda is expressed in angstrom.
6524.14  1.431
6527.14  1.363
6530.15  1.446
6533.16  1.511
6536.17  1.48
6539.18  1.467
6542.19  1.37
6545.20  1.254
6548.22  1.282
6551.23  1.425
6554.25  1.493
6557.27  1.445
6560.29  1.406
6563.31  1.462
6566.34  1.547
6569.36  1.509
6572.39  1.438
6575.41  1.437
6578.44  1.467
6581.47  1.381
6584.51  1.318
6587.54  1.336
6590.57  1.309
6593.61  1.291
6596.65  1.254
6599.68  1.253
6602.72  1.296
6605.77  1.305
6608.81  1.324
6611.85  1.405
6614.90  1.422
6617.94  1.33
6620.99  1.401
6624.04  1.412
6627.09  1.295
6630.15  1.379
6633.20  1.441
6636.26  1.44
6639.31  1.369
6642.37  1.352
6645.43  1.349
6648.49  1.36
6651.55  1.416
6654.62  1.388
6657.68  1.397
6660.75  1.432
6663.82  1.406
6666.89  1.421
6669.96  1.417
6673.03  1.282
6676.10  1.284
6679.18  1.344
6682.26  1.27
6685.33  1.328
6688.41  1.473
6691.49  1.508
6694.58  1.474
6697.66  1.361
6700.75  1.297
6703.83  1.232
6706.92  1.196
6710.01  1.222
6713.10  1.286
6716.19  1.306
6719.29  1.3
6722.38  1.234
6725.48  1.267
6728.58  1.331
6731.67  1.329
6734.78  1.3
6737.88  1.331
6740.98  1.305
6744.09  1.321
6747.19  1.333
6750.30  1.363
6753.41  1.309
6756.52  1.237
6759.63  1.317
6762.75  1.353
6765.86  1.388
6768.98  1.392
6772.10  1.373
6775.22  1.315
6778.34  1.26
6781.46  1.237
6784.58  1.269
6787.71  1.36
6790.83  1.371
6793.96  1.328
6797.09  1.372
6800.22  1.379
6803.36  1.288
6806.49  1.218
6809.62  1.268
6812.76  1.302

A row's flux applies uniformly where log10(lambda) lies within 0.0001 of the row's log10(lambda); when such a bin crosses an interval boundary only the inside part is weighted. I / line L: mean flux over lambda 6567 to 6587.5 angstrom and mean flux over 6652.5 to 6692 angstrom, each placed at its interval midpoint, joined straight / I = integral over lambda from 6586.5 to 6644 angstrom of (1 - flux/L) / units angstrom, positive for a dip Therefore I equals 2.3 angstrom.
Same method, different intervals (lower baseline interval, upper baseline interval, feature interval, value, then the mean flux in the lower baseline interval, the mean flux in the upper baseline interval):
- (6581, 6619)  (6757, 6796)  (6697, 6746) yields 1.4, 1.32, 1.33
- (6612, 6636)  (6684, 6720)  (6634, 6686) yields -0.3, 1.39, 1.33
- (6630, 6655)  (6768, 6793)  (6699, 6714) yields 1.2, 1.39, 1.32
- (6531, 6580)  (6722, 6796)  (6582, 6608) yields 2.1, 1.44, 1.32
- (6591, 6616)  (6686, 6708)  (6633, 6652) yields -0.7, 1.32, 1.36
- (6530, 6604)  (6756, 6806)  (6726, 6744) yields 0.3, 1.39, 1.33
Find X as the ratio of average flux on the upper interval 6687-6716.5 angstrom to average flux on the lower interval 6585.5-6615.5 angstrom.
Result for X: 1.01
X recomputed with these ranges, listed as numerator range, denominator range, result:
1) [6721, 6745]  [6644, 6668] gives 0.93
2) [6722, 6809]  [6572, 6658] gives 0.97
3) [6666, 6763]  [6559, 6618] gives 0.96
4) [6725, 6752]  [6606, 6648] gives 0.96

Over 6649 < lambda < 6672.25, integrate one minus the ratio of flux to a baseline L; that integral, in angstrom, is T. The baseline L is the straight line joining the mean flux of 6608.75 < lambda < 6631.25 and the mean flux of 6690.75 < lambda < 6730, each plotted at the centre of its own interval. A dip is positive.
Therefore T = -1.1 angstrom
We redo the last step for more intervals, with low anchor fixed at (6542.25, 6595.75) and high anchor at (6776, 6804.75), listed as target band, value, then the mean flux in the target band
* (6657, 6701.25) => -0.76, 1.38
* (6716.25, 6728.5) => 0.58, 1.28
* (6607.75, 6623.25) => 0.01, 1.38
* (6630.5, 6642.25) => -0.27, 1.41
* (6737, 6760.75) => 0.34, 1.31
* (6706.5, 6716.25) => 0.69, 1.25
